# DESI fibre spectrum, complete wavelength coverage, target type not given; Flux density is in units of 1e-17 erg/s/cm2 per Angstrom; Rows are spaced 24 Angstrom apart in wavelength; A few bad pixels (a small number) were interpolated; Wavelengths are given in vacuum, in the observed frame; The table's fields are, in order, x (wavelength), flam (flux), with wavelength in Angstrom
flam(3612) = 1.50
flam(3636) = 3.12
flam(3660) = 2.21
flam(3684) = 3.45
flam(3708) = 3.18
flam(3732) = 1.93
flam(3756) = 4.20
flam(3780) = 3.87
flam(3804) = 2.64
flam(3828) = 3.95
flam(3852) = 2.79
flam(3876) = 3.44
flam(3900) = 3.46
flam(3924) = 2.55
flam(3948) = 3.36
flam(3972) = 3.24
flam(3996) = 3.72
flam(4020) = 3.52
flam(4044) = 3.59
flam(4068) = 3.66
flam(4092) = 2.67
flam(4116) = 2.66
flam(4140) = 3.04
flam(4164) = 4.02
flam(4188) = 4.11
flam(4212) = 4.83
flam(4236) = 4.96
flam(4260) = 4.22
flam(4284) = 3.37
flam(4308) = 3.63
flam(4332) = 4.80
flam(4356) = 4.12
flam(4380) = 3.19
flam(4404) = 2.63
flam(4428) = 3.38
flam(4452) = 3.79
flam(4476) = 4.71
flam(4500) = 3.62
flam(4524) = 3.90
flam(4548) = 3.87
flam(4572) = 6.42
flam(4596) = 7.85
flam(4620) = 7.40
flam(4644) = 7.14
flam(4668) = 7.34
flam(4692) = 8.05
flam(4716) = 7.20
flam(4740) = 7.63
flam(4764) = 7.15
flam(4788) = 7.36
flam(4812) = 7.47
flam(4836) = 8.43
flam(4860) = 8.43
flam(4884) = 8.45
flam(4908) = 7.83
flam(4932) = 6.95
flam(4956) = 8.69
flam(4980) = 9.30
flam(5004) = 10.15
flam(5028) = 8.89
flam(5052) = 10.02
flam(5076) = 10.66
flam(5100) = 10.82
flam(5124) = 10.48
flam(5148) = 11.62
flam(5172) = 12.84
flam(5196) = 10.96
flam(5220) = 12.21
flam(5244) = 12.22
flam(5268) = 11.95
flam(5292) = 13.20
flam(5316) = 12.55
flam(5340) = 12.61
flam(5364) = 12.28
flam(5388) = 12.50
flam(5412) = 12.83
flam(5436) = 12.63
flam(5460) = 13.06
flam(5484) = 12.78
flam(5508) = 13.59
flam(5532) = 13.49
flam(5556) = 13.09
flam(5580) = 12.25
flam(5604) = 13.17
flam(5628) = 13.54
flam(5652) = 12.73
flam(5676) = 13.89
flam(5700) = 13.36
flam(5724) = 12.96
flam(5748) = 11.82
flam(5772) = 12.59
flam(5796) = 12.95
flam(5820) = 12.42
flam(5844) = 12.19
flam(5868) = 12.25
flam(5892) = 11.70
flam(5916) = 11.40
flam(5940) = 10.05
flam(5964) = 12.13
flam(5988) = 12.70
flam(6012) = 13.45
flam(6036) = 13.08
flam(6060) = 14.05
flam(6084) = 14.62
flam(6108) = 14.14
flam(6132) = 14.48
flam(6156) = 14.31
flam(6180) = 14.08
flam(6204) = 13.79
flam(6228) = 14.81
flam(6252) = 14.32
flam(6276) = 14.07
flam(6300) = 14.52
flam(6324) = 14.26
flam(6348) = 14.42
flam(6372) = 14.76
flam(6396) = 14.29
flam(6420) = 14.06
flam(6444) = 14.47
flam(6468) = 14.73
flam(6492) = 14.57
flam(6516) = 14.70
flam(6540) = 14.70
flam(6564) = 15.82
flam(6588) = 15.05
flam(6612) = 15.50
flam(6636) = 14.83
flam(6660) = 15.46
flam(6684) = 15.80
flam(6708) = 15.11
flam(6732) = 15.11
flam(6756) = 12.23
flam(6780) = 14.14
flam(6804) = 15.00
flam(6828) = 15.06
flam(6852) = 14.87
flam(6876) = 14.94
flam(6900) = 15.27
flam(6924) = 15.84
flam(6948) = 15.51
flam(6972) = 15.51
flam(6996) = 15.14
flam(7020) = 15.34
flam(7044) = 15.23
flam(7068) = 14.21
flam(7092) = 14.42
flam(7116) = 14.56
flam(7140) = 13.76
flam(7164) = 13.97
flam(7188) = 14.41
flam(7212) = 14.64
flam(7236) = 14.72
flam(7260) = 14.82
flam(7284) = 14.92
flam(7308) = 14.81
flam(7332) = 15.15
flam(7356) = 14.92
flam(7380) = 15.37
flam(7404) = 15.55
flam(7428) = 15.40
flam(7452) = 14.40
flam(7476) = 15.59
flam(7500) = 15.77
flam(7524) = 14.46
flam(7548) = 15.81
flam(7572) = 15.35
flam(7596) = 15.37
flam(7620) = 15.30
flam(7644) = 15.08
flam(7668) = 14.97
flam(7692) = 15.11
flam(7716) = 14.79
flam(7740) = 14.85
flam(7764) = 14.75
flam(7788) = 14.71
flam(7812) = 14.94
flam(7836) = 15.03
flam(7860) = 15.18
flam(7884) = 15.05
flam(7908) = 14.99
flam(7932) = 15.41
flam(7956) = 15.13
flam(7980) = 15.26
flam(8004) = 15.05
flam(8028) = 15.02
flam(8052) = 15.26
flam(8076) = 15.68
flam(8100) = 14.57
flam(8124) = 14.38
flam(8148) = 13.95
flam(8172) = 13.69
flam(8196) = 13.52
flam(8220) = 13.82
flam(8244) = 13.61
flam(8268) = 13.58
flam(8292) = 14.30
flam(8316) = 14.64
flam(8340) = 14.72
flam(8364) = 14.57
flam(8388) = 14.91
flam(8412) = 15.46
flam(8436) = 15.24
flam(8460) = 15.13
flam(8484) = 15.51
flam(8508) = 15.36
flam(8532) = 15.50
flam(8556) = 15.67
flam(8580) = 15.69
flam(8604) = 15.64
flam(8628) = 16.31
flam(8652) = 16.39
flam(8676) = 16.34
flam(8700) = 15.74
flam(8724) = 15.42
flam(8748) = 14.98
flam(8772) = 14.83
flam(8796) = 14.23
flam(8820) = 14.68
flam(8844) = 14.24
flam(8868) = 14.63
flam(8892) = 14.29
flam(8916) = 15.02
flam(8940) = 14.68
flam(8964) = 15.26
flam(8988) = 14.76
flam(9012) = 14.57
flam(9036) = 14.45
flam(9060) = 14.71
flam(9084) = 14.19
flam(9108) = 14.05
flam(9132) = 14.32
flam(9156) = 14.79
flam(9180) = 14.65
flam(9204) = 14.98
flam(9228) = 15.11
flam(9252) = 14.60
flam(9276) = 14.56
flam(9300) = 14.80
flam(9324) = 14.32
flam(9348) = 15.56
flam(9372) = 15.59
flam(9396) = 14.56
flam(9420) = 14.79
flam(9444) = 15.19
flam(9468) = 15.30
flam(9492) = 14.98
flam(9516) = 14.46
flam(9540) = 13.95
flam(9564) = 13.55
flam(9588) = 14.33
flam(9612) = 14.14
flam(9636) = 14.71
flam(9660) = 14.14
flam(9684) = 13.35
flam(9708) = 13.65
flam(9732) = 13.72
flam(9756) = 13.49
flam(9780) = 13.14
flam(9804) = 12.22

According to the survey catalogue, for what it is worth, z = 0.15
